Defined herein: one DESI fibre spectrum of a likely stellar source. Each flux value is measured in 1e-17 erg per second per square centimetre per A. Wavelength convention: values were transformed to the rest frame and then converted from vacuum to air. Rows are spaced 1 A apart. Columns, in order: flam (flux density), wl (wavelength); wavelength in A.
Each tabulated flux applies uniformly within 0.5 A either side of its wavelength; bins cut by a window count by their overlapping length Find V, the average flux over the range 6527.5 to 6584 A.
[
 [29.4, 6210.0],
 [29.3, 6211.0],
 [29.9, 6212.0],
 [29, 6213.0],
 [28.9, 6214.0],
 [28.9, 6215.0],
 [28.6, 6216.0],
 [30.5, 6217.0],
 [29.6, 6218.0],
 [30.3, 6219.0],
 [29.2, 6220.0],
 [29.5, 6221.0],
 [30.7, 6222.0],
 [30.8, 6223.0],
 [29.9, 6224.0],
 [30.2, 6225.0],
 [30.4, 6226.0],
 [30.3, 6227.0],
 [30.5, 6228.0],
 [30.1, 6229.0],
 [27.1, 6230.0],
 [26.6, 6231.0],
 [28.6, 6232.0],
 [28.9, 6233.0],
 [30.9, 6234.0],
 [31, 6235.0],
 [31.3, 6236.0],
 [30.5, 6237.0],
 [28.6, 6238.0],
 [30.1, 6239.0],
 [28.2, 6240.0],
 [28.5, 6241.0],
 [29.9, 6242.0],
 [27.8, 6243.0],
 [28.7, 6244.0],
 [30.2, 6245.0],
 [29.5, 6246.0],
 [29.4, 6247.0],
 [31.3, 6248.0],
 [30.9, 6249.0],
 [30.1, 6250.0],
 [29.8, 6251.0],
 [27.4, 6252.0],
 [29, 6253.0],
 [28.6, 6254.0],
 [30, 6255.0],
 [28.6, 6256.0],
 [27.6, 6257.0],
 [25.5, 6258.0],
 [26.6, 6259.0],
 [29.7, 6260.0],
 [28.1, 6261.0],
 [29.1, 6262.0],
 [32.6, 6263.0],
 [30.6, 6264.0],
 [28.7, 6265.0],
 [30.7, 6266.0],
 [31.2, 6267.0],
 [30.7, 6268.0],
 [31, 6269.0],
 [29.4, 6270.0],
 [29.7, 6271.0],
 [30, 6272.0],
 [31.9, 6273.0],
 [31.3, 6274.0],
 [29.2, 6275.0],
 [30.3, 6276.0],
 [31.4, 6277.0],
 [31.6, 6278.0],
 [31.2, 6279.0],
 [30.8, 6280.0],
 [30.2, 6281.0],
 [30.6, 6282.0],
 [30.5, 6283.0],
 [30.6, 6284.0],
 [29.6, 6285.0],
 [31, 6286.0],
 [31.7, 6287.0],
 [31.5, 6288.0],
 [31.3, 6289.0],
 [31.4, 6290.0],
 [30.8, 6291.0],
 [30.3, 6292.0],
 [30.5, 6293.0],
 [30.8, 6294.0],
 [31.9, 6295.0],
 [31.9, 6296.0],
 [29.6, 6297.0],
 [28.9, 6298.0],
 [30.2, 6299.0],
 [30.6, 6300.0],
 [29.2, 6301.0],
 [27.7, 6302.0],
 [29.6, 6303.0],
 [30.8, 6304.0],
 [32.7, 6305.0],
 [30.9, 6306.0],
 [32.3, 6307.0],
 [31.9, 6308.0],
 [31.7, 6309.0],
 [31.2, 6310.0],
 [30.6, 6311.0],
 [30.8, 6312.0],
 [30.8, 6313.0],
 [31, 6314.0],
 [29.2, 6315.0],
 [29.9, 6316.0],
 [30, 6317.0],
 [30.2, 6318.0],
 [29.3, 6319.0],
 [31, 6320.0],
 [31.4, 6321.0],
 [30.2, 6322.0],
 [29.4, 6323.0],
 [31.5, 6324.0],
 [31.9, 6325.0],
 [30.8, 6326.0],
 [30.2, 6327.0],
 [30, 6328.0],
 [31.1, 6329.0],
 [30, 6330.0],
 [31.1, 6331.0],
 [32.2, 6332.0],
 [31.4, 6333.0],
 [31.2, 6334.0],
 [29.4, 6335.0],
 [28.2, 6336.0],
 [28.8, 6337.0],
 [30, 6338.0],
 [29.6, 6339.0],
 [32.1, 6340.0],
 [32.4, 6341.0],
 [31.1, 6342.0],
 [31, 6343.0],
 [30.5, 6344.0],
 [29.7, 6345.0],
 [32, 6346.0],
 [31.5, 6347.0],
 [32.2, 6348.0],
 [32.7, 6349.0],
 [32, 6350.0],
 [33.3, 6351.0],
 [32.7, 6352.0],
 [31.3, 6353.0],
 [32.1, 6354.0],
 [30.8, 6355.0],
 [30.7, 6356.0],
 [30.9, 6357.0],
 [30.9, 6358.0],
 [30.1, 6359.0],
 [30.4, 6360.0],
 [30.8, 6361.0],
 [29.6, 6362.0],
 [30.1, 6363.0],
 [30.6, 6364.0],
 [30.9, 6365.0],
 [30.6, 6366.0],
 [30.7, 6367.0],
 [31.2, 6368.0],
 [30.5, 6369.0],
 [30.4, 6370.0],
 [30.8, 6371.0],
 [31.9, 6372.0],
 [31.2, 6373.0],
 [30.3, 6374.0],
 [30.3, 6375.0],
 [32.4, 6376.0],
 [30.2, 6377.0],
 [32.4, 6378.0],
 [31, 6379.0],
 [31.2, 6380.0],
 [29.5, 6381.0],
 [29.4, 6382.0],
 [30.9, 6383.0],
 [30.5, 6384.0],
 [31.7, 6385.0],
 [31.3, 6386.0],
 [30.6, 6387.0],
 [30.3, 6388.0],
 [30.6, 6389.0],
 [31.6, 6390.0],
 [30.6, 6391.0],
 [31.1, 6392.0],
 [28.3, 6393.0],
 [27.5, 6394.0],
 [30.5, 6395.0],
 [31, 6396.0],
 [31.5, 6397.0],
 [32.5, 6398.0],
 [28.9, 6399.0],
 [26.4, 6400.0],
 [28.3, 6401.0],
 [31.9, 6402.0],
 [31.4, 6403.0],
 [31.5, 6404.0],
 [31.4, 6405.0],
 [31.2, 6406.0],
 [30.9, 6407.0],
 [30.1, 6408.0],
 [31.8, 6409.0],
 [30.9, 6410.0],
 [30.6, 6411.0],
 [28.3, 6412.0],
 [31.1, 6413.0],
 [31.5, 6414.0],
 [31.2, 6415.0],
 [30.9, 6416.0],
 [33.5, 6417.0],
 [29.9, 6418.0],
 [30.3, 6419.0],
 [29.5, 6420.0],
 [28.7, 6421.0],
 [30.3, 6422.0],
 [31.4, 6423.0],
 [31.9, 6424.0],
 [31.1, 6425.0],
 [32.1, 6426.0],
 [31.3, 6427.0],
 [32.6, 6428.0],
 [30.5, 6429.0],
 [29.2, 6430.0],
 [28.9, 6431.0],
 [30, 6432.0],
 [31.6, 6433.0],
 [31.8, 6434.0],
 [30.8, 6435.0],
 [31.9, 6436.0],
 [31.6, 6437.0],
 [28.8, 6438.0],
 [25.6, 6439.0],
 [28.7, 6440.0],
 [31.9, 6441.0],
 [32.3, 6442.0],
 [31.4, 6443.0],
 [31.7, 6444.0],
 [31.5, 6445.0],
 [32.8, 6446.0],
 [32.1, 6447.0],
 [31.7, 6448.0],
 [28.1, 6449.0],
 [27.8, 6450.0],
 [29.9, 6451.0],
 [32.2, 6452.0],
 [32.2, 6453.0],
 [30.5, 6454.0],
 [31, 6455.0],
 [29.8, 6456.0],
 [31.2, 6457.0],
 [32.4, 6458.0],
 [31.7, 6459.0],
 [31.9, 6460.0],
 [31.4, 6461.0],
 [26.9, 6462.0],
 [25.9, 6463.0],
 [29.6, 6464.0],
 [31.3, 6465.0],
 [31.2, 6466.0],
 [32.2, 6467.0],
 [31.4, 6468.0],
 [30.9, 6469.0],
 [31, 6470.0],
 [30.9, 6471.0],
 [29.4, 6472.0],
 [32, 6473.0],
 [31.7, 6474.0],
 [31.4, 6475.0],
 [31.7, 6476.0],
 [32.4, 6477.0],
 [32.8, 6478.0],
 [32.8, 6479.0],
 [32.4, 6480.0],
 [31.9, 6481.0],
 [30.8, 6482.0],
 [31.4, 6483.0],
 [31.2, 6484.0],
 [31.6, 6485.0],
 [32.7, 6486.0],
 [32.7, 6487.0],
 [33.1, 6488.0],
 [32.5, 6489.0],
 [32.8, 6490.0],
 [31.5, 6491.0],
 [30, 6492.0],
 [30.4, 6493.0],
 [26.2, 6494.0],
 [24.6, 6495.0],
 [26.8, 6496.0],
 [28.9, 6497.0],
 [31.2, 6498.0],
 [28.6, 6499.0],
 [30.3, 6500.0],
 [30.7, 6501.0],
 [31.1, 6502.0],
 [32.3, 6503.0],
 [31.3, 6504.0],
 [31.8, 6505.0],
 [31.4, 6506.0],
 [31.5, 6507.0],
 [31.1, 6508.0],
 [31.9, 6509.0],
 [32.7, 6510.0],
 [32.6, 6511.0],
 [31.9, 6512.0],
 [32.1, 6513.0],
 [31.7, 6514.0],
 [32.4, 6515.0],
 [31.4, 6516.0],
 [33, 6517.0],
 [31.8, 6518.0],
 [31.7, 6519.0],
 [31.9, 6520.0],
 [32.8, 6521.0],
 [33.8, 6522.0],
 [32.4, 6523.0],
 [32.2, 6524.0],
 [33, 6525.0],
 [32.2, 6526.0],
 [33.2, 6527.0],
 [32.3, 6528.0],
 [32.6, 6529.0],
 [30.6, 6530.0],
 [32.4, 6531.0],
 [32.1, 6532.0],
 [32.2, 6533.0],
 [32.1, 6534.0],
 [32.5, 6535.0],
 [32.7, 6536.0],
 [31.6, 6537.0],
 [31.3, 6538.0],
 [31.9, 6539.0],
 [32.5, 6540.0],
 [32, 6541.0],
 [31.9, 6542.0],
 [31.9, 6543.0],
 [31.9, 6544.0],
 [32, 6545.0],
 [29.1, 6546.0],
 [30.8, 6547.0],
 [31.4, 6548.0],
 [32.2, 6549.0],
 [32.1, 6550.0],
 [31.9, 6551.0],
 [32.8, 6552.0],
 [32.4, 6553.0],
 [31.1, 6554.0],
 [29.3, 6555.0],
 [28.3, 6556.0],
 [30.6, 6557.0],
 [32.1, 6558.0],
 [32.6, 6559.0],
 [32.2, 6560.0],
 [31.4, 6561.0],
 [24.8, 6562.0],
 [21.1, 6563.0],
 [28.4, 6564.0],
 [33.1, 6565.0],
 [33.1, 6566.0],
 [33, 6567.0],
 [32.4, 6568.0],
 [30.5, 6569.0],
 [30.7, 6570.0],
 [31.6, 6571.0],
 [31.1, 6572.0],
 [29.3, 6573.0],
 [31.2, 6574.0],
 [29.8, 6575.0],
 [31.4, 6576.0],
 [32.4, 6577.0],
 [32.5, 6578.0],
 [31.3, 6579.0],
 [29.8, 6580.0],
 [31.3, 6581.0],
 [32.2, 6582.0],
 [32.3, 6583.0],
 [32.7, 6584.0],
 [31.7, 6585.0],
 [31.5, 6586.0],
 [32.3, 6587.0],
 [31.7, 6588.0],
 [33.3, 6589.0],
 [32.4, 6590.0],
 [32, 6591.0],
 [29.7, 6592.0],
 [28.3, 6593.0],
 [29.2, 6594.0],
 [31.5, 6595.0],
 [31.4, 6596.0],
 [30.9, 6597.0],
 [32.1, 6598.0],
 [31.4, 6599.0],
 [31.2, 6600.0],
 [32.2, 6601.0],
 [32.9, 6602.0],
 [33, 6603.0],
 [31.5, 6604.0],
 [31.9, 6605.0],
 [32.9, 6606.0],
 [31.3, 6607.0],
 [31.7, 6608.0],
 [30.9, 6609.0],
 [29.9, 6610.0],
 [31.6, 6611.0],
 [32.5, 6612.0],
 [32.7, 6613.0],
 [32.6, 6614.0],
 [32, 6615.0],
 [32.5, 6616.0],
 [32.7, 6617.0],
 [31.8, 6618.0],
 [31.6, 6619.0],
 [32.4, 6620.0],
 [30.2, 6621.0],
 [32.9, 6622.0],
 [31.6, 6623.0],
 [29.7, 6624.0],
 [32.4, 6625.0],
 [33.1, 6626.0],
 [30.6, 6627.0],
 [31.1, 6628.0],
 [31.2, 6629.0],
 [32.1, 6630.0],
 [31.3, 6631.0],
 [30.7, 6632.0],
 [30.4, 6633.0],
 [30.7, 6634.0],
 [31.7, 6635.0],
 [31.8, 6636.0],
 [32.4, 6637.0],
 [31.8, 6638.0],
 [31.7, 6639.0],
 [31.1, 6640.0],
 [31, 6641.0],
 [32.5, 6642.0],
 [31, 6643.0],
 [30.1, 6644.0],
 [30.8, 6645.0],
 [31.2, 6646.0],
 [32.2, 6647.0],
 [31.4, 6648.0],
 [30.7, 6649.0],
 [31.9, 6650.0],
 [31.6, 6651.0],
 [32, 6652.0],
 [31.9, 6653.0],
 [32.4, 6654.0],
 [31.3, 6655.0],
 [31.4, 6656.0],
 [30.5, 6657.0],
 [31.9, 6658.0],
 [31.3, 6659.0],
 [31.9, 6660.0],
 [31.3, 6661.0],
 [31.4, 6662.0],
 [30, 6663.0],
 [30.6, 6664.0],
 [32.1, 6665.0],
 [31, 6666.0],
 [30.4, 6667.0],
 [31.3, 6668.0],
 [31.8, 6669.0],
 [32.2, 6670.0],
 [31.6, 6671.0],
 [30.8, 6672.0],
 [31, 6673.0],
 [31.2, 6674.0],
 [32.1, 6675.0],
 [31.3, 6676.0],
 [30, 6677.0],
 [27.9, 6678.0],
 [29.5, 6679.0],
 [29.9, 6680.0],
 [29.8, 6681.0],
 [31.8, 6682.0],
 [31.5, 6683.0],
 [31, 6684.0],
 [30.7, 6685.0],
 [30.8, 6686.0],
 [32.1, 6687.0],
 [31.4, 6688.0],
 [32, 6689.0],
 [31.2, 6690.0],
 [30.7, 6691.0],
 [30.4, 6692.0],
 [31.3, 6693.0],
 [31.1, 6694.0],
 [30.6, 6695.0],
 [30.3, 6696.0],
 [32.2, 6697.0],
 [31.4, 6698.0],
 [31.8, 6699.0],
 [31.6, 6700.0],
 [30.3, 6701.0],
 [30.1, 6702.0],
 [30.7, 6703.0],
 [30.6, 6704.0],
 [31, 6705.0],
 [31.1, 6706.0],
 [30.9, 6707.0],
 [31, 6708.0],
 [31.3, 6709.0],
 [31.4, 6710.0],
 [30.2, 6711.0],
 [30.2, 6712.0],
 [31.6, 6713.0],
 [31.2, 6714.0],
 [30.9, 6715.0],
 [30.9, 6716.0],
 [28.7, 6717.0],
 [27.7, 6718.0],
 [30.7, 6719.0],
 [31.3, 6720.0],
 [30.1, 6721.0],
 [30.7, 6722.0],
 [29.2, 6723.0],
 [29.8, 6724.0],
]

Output 31.3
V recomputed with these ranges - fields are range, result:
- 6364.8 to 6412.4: 30.6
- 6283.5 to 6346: 30.6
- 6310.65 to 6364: 30.8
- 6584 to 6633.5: 31.6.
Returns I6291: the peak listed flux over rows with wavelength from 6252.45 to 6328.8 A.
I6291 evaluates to 32.7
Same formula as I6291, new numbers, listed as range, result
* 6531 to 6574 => 33.1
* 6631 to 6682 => 32.5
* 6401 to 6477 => 33.5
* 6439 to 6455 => 32.8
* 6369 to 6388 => 32.4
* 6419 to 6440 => 32.6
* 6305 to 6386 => 33.3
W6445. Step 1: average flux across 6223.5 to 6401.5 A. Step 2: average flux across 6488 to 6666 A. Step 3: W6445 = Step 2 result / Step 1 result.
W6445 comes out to 1.0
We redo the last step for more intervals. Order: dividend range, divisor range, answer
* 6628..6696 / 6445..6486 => 1.00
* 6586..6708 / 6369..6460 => 1.02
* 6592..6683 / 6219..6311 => 1.04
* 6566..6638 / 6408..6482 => 1.02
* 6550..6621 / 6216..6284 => 1.05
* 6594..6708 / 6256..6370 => 1.02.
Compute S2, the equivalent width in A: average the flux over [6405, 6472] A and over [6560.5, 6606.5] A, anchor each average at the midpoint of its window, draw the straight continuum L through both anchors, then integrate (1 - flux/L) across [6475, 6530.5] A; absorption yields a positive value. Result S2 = -1.1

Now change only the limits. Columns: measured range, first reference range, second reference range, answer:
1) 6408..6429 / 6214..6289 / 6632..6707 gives -0.4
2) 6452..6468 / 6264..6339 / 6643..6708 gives 0.1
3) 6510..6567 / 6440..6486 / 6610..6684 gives -0.7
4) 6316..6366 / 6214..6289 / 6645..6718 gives -1.3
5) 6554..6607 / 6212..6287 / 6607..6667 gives 0.2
